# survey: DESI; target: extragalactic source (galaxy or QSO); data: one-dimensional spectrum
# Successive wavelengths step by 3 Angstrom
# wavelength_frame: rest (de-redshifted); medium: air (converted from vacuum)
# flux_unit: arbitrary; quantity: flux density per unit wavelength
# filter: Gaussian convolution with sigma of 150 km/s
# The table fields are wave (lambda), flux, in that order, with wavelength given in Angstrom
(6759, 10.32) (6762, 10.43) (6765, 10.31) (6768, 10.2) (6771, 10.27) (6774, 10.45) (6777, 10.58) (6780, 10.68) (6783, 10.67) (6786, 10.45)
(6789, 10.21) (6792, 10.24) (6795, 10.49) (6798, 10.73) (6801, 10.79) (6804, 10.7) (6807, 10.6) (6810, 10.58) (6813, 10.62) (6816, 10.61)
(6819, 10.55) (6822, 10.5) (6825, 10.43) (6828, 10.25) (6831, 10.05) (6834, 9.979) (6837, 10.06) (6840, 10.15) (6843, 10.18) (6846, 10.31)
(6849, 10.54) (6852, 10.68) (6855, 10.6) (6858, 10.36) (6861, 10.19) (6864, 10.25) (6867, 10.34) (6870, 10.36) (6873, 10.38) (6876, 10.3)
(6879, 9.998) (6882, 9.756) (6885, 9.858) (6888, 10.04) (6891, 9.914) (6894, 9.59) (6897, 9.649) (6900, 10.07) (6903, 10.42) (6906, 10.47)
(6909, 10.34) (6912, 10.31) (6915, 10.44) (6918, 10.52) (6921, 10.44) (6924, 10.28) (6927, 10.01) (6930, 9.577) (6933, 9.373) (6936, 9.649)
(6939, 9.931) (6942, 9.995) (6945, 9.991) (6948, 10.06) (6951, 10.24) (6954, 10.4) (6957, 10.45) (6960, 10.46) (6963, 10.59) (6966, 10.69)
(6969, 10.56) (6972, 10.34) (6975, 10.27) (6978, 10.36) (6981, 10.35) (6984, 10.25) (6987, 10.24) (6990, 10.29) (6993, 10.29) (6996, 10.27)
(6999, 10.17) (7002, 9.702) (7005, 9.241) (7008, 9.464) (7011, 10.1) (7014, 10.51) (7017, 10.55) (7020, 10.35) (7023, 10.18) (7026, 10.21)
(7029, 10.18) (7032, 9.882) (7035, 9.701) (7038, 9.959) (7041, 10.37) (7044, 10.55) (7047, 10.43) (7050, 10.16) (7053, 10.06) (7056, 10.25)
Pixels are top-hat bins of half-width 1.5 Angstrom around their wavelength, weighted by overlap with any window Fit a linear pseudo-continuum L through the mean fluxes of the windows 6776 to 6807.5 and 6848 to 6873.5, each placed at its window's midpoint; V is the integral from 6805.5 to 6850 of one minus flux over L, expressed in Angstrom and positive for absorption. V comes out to 0.5 Angstrom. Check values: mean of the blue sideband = 10.6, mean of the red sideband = 10.4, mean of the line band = 10.4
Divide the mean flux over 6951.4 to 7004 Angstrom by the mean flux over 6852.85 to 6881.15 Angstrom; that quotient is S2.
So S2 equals 1.0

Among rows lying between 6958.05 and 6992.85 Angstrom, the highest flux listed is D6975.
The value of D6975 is 10.69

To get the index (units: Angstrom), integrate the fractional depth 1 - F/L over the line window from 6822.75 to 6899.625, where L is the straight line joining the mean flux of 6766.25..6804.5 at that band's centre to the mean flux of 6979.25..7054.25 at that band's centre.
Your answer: 1.5 Angstrom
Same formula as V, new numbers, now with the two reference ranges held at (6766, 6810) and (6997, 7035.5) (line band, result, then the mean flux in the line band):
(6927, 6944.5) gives 0.8 Angstrom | 9.75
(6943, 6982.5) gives -0.9 Angstrom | 10.4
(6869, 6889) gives 0.4 Angstrom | 10.1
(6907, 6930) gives -0.1 Angstrom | 10.3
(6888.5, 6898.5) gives 0.5 Angstrom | 9.75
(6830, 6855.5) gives 0.3 Angstrom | 10.3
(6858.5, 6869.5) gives 0.1 Angstrom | 10.3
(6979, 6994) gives -0.3 Angstrom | 10.3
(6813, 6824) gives -0.1 Angstrom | 10.6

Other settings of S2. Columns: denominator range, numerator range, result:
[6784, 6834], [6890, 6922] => 0.97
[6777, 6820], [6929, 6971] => 0.96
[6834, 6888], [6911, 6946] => 0.98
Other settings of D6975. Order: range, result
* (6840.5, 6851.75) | 10.54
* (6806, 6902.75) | 10.68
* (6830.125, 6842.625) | 10.15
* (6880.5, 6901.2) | 10.07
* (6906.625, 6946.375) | 10.52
